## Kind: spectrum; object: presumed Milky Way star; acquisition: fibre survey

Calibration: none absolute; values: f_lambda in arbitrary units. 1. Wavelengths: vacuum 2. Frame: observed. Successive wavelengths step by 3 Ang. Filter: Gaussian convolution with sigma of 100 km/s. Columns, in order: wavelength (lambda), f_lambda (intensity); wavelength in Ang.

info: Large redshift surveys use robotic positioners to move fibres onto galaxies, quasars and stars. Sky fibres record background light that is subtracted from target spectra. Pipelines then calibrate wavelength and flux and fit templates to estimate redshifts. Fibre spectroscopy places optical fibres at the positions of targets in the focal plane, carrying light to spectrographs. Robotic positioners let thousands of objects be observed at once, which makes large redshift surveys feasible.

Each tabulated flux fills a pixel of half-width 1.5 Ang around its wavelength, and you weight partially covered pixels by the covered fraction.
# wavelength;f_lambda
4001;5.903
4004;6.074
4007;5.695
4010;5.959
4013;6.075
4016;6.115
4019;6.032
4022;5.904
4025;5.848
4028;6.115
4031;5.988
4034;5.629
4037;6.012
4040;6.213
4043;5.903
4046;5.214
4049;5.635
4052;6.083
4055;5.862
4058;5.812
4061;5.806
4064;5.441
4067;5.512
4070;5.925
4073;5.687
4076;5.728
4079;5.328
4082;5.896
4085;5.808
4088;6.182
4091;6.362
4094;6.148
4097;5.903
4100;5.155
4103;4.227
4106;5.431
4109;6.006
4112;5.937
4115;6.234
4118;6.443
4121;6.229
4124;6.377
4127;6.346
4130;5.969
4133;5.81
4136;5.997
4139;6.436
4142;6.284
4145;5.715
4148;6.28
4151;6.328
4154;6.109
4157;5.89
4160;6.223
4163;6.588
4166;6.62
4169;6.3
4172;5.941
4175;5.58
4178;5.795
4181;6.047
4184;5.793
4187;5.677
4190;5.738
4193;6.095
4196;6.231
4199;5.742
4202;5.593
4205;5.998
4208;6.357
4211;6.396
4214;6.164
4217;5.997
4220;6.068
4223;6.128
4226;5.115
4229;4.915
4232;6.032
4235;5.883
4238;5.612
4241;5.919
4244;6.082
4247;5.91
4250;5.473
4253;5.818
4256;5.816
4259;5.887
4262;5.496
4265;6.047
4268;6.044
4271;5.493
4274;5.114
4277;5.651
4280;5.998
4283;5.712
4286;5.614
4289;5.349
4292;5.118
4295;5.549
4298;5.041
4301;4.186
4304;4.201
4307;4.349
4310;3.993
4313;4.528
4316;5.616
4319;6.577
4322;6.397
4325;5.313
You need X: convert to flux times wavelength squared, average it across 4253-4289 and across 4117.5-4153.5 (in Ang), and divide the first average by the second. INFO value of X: 0.99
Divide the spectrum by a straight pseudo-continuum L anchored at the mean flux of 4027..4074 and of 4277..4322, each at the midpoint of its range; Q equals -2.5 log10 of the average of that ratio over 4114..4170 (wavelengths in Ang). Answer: -0.12 mag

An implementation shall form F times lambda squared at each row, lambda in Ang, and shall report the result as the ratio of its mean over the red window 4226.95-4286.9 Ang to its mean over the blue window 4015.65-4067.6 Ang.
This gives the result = 1.09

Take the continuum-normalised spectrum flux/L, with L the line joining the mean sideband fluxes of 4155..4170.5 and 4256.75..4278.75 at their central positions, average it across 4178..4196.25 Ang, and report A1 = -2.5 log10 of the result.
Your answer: 0.049 mag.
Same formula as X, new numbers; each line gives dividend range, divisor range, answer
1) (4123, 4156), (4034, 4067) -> 1.11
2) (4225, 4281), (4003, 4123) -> 1.07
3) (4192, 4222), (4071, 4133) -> 1.09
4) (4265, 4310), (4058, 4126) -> 0.99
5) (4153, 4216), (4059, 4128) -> 1.08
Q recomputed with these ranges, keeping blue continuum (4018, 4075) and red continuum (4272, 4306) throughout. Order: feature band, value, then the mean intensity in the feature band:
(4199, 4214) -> -0.12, 6.06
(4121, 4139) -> -0.10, 6.14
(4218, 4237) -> -0.06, 5.7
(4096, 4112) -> 0.06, 5.38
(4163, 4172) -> -0.16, 6.39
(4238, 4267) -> -0.10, 5.82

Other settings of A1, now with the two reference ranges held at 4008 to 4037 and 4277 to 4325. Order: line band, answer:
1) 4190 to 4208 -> -0.09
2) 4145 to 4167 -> -0.12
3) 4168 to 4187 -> -0.06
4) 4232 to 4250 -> -0.09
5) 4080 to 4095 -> -0.05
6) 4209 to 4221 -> -0.13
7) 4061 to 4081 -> 0.04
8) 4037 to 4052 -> 0.02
